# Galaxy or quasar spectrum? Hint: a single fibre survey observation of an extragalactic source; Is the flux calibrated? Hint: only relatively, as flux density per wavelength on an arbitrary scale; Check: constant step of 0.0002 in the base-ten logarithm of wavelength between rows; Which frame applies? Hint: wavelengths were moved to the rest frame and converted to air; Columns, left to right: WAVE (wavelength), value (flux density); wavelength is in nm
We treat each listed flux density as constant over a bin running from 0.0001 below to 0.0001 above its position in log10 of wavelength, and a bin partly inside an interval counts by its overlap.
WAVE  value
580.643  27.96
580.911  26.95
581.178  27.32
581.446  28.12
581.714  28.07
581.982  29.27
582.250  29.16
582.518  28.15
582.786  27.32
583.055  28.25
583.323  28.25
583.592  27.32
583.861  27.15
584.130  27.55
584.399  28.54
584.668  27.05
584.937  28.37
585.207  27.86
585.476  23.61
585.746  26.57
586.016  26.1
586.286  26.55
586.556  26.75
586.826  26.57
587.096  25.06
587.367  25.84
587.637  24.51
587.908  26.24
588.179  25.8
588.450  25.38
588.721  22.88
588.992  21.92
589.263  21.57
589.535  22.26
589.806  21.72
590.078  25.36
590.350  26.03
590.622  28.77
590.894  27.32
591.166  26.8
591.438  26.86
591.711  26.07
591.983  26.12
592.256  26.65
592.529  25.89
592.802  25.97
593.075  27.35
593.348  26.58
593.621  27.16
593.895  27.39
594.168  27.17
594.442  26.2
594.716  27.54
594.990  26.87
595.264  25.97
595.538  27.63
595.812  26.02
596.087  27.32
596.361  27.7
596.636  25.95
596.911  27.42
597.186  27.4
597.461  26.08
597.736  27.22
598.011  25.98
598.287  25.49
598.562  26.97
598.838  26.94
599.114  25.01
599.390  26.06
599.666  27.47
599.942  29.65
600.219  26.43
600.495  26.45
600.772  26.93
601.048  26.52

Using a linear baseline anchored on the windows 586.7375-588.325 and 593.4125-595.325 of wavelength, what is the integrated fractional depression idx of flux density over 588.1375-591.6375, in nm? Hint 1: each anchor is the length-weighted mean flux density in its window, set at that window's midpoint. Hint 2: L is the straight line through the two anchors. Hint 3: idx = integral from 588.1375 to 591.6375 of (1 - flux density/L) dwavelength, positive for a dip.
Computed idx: 0.17 nm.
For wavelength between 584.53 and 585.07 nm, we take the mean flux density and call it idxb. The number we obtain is 27.7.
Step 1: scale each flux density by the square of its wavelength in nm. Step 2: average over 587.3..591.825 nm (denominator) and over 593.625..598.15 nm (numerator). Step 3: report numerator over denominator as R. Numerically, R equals 1.10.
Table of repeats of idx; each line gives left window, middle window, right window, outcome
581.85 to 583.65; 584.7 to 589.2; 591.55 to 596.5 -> 0.346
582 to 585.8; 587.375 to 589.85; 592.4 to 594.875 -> 0.313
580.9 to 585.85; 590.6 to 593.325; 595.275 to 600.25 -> 0.046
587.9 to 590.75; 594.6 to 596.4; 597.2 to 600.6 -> -0.080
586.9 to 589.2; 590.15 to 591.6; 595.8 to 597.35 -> -0.092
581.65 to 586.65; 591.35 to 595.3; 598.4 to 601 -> 0.064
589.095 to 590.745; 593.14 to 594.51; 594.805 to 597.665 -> -0.059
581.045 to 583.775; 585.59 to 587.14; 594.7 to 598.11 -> 0.081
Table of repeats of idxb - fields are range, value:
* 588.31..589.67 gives 22.8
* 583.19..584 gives 27.6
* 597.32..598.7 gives 26.4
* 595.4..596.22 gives 27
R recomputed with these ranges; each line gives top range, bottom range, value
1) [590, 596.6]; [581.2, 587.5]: 1.01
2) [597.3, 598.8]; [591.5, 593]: 1.03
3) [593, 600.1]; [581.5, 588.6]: 1.04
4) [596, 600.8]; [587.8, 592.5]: 1.09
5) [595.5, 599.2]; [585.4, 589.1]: 1.09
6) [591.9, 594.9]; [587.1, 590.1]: 1.14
